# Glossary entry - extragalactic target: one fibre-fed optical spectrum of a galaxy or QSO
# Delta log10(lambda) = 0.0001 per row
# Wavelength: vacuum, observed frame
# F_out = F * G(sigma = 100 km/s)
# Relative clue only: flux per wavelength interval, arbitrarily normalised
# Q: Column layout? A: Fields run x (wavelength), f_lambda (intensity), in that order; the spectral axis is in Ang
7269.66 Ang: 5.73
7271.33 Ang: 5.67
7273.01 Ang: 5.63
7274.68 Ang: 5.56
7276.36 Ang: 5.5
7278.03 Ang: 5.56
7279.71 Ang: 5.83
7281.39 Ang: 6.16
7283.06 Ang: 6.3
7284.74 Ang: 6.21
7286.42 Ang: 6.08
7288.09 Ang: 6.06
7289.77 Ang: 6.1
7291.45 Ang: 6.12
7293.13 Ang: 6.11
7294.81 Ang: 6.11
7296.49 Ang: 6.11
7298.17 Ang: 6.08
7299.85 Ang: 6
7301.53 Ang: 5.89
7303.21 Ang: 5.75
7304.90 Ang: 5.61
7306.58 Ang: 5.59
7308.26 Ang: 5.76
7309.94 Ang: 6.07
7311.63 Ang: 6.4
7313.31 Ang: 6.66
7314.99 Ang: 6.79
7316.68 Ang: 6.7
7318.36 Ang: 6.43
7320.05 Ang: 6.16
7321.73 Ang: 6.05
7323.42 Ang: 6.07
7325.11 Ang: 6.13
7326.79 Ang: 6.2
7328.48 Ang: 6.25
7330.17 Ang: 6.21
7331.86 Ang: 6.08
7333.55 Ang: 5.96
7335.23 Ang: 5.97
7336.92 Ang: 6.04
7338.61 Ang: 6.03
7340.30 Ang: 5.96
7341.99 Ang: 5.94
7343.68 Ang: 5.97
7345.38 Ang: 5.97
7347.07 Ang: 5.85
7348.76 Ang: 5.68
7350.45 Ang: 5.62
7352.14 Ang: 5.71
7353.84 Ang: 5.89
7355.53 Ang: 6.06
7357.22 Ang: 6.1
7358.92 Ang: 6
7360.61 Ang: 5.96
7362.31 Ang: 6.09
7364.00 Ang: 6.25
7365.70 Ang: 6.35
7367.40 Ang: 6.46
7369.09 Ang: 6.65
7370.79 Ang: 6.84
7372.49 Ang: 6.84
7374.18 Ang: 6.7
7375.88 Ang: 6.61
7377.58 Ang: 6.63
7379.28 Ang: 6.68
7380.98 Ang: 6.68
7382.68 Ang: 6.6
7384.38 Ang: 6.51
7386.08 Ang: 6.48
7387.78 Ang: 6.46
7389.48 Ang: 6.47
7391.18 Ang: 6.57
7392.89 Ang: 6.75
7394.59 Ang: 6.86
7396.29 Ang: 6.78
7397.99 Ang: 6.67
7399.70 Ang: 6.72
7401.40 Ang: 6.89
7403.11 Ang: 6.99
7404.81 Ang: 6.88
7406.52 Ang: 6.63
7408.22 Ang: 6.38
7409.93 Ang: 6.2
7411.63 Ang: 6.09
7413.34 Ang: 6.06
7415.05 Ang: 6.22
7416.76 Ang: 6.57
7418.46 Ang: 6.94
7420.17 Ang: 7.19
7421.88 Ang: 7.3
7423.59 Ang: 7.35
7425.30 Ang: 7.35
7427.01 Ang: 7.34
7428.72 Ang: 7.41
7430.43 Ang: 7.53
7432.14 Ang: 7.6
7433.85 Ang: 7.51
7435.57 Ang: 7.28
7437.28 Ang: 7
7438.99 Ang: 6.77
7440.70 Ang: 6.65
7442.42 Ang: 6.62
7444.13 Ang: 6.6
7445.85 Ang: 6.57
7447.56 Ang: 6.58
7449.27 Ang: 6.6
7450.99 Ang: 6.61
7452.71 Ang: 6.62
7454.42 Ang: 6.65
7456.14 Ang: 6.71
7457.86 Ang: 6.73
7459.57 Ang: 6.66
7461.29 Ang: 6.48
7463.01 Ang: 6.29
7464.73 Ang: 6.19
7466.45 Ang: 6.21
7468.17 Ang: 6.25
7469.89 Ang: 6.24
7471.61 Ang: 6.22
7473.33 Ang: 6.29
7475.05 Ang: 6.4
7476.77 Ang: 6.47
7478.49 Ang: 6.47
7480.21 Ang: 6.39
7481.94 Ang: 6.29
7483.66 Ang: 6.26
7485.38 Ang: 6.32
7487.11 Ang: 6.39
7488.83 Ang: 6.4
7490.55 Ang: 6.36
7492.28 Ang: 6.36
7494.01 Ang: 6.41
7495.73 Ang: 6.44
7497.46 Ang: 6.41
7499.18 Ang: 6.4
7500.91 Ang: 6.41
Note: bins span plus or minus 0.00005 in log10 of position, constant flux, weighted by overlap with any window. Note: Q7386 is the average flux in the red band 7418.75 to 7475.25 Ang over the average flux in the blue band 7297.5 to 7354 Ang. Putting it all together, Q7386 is 1.1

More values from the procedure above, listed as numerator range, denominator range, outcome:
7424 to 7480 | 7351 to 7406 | 1.03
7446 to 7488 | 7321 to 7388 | 1.04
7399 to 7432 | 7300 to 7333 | 1.12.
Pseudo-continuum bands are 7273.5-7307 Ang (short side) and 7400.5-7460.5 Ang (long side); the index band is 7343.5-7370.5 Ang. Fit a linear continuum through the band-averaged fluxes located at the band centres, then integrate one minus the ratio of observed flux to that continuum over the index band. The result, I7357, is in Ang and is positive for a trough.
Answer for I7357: 1.31 Ang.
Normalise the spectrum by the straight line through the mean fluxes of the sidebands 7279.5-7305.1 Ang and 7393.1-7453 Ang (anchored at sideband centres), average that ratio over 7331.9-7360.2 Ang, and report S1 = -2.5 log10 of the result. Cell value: 0.08 mag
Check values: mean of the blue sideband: 6.05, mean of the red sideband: 6.84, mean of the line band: 5.93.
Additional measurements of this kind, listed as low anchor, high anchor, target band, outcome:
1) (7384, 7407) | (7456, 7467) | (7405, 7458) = -0.04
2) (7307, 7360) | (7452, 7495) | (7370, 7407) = -0.08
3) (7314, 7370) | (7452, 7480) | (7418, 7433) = -0.16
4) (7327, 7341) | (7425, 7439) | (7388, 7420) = 0.06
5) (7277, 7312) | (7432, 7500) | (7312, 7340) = -0.03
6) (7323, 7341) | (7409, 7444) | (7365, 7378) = -0.03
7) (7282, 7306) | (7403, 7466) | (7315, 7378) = 0.02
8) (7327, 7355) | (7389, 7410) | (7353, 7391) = -0.01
